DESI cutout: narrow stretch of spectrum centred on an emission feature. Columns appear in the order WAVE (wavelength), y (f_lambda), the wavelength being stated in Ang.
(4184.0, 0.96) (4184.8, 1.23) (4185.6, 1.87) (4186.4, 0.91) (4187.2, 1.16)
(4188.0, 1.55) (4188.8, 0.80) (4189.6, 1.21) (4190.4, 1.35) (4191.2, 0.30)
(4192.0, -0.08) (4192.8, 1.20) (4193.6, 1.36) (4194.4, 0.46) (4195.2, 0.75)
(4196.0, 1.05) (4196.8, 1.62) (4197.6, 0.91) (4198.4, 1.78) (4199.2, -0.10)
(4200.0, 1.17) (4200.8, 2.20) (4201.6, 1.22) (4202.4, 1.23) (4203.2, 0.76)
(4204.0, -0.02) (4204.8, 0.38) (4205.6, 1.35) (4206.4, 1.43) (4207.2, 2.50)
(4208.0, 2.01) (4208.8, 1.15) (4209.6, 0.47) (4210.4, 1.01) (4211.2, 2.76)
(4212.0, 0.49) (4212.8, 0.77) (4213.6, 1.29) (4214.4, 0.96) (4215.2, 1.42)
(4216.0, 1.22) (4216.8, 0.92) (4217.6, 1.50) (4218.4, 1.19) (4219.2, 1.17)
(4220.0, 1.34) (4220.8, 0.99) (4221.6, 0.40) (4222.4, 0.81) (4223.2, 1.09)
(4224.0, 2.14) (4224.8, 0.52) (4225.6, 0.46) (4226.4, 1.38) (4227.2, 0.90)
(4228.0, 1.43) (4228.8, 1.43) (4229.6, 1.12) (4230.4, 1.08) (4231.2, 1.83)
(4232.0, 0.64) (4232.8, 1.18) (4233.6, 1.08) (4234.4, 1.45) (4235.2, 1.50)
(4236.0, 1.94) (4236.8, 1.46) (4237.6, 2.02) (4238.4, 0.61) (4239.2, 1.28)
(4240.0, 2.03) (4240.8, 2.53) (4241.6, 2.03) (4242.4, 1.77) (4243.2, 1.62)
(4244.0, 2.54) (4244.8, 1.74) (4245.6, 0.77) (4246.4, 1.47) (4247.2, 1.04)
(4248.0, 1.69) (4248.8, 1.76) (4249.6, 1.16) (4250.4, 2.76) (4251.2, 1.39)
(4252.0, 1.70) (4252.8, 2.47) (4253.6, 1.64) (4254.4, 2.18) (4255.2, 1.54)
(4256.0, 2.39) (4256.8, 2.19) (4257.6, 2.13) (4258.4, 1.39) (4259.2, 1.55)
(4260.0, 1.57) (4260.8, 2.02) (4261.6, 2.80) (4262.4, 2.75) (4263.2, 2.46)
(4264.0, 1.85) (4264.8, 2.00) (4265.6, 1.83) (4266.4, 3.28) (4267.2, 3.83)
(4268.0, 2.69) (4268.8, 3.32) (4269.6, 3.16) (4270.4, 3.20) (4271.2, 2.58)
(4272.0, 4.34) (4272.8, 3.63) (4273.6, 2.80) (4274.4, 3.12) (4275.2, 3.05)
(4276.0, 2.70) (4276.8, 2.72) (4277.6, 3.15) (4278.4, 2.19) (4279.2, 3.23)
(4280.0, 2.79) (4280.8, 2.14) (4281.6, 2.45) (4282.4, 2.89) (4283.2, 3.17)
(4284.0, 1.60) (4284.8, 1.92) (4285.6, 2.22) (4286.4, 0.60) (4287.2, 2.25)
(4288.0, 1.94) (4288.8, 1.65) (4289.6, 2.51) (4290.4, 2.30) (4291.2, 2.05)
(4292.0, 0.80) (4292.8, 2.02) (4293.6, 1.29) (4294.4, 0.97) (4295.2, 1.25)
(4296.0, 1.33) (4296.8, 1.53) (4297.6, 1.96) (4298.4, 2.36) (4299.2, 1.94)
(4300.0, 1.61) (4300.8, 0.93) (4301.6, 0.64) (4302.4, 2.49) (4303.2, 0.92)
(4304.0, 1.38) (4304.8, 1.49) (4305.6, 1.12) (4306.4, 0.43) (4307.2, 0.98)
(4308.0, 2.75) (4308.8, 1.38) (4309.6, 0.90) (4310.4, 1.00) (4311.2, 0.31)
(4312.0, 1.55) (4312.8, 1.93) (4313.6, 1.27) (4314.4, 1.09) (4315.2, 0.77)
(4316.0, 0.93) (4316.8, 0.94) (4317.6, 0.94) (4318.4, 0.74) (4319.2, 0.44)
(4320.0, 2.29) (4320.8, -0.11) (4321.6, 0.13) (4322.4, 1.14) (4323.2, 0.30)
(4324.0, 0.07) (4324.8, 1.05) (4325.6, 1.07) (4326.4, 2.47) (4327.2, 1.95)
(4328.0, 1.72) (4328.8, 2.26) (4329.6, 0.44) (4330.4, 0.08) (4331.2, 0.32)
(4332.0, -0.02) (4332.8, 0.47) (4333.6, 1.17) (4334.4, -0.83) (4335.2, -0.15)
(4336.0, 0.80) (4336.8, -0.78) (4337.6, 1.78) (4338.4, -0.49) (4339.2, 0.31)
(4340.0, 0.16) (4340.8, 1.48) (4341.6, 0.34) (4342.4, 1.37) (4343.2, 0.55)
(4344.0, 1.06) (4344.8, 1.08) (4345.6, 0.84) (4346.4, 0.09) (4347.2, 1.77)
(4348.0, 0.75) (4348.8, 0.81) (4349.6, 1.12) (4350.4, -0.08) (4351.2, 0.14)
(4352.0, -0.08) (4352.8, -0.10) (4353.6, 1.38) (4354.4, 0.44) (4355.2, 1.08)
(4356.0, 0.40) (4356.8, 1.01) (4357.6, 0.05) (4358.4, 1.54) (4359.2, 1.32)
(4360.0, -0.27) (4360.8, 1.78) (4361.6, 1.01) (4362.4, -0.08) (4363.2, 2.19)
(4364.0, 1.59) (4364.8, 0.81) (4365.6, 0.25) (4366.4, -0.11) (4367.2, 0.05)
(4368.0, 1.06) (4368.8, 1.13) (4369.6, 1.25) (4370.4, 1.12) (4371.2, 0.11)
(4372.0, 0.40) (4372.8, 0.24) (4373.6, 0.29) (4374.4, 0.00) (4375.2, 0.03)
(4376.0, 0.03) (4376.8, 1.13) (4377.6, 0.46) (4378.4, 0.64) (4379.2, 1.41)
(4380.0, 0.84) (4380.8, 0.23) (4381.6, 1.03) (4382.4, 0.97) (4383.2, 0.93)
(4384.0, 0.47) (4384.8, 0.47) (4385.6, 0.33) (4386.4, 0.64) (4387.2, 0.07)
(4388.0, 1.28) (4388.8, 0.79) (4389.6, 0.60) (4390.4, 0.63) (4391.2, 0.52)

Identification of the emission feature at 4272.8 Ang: C IV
